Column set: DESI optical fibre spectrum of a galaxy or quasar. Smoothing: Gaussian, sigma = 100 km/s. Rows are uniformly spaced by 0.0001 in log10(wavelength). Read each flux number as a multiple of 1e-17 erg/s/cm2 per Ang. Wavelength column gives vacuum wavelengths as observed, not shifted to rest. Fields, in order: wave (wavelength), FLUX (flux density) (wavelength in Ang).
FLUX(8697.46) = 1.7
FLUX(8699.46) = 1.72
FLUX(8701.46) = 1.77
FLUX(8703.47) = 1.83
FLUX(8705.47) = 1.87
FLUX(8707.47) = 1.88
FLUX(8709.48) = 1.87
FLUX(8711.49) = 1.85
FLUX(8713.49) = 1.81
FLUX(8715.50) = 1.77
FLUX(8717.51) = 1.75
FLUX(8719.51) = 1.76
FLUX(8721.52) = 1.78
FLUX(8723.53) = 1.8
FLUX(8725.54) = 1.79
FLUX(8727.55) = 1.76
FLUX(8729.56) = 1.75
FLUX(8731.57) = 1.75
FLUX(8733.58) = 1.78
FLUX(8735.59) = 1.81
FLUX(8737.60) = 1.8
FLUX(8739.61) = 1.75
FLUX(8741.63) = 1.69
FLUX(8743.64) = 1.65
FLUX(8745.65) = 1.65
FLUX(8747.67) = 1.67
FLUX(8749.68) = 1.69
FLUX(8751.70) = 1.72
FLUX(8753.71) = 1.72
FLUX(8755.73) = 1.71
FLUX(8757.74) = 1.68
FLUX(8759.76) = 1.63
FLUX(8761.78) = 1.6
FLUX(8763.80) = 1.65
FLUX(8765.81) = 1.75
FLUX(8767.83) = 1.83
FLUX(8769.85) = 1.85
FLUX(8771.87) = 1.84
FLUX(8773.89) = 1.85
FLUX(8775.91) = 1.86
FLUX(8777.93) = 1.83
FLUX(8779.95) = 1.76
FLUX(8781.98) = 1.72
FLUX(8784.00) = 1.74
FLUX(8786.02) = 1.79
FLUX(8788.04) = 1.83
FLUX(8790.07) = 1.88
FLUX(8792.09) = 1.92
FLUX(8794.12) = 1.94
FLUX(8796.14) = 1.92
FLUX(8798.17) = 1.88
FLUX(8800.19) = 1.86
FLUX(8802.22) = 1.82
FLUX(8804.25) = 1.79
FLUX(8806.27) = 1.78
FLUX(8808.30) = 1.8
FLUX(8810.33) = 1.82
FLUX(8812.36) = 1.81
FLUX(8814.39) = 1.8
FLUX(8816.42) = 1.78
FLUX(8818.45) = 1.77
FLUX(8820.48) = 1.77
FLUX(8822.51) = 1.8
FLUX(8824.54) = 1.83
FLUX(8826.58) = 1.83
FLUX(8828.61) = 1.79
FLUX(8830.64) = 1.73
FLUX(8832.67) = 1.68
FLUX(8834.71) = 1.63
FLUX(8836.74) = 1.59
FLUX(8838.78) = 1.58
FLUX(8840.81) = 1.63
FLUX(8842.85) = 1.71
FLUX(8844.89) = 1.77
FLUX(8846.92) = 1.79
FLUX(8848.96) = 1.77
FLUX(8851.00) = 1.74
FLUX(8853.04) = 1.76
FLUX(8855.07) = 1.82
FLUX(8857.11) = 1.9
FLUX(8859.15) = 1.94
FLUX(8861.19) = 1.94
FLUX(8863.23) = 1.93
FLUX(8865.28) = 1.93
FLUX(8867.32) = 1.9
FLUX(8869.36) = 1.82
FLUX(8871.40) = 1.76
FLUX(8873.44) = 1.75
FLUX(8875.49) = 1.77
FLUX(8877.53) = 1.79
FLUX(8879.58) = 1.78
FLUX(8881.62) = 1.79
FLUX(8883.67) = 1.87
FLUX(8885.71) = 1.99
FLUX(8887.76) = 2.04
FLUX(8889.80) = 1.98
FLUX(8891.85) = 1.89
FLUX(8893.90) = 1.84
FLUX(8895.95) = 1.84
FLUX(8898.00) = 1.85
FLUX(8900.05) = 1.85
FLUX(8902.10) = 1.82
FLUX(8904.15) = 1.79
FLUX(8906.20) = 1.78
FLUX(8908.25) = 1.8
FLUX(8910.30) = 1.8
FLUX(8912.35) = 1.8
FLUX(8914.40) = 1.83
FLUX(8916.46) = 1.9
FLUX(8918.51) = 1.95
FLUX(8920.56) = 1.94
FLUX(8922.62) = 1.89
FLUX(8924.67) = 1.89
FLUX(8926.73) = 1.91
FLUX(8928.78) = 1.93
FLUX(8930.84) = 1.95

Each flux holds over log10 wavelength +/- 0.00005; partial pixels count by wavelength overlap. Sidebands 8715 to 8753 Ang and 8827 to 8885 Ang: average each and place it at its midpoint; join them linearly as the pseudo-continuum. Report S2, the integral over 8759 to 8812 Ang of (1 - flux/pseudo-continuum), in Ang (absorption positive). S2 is -1.4 Ang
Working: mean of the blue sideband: 1.74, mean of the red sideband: 1.78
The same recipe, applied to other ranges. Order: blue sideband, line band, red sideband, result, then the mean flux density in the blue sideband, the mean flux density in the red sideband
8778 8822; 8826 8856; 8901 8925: 1.8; 1.82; 1.85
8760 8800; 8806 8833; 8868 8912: 0.5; 1.81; 1.84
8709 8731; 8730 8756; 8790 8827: 1.1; 1.79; 1.83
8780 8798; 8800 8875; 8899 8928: 2.4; 1.84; 1.85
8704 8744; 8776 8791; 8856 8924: 0.1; 1.79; 1.86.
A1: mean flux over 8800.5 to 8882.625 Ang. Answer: 1.79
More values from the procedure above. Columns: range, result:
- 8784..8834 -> 1.81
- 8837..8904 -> 1.83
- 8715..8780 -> 1.75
